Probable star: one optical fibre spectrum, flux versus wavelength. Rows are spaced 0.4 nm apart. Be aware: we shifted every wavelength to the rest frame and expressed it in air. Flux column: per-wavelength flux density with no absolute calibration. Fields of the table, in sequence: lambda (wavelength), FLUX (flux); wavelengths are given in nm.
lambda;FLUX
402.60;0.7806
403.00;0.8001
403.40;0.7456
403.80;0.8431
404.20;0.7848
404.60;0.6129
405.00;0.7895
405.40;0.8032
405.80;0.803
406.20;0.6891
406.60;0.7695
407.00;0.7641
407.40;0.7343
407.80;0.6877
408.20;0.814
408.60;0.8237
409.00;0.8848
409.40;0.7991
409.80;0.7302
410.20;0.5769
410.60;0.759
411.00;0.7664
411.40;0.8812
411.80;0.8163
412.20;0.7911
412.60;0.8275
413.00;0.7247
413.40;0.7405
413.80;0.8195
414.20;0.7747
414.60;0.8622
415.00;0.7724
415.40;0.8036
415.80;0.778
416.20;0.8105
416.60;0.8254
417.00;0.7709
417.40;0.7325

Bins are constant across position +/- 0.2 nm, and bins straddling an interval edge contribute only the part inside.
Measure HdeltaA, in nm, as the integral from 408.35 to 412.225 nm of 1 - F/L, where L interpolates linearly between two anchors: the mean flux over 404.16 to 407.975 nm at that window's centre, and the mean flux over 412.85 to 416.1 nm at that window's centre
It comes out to -0.09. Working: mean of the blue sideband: 0.742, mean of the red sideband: 0.786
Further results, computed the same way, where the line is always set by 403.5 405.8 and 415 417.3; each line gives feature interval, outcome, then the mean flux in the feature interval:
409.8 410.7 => 0.13 nm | 0.672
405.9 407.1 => 0.04 nm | 0.744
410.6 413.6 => -0.02 nm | 0.79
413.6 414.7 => -0.04 nm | 0.815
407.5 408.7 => 0.01 nm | 0.768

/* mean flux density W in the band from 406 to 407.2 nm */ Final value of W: 0.741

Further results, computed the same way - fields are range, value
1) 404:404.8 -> 0.699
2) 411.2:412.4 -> 0.83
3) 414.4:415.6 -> 0.813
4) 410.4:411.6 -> 0.802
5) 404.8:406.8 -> 0.771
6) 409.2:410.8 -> 0.716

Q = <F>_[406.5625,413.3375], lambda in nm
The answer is 0.773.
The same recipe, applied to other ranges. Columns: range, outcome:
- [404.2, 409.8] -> 0.767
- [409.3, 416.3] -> 0.779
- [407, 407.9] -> 0.725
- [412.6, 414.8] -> 0.788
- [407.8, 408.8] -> 0.793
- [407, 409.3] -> 0.787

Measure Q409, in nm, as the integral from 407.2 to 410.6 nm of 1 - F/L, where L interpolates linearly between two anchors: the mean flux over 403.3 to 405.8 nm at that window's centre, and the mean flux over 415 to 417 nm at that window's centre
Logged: 0.10 nm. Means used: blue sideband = 0.767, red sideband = 0.798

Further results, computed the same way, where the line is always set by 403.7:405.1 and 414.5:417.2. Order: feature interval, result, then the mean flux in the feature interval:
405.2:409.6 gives -0.095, 0.779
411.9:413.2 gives 0.004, 0.784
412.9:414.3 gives 0.042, 0.767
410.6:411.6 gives -0.040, 0.811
